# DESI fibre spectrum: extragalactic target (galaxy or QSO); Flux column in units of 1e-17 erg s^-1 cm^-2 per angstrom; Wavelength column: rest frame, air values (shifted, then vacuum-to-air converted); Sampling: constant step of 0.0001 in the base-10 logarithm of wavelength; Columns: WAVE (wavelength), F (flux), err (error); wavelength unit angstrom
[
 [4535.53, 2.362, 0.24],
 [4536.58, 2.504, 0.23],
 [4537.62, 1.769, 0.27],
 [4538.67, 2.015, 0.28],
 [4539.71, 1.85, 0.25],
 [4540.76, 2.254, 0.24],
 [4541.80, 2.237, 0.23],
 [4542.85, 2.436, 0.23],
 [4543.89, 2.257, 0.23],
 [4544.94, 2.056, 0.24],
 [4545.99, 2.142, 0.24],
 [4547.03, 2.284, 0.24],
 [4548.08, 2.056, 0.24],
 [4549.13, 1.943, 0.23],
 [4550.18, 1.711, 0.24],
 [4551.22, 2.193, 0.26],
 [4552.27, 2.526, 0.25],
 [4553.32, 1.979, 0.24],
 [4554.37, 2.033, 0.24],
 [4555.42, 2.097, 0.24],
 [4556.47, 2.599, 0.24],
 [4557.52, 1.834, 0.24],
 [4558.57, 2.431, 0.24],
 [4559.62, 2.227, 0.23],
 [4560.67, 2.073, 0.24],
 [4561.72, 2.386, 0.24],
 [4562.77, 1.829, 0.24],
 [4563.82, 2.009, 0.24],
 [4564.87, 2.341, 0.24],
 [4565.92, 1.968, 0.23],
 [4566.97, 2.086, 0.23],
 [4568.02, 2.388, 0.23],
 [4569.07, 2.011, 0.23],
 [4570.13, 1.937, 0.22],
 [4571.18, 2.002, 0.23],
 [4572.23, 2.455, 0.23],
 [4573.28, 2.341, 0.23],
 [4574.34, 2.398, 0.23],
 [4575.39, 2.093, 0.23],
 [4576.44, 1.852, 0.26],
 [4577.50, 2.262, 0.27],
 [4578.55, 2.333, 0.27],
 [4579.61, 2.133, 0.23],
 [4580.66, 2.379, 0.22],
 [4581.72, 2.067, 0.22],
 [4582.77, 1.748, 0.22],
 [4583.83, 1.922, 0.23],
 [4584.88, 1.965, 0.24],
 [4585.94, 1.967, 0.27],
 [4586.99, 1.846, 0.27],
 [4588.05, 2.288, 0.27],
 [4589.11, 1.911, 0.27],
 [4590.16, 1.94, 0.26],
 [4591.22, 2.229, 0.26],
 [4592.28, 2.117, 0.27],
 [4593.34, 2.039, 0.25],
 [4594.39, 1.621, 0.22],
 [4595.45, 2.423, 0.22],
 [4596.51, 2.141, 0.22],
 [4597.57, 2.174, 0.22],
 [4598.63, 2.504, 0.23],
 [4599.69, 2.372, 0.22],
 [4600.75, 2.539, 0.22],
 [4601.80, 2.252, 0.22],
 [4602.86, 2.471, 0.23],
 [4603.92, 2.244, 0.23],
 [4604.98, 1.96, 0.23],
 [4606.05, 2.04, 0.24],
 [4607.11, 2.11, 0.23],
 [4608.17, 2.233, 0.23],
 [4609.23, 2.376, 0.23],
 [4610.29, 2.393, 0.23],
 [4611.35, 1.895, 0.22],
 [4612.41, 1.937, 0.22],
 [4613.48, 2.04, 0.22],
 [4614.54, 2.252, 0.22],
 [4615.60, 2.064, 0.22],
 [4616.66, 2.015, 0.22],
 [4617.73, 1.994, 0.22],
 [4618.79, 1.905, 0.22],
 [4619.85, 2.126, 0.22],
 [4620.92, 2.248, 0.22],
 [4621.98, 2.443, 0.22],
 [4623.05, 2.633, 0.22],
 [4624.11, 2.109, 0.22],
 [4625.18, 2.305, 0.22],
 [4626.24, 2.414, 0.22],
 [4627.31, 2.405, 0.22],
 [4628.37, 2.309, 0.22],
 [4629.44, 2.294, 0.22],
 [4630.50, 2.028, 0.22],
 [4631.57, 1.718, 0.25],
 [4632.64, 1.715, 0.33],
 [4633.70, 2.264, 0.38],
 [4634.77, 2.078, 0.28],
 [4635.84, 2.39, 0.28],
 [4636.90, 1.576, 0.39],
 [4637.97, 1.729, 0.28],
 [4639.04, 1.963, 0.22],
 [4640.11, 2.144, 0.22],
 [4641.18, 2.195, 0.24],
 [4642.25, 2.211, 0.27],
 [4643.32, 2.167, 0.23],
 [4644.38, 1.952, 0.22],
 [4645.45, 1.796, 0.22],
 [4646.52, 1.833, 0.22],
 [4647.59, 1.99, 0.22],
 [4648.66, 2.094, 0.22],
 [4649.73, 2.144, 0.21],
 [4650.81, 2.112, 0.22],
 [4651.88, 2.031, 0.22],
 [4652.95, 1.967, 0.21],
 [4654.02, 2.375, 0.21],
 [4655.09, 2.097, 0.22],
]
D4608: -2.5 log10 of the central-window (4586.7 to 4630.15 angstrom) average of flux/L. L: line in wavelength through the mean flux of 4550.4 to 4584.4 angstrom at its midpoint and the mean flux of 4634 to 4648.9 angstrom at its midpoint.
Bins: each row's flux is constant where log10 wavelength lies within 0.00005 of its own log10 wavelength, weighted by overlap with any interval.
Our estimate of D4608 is -0.06 mag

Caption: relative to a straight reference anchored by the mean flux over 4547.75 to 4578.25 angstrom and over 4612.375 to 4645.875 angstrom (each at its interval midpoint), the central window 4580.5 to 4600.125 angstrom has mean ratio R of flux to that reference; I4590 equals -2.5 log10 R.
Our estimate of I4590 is 0.03 mag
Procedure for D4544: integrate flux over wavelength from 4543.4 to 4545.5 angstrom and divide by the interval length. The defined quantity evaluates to 2.15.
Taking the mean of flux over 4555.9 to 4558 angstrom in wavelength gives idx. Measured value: 2.22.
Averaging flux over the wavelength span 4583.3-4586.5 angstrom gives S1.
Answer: 1.95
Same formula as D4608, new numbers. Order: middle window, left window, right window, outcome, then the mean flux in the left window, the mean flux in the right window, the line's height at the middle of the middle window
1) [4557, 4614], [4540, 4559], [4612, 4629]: 0.02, 2.16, 2.2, 2.18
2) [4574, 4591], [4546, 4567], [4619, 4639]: 0.04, 2.13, 2.15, 2.14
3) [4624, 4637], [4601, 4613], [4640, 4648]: -0.03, 2.18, 2.03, 2.09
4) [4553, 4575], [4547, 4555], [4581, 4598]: -0.05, 2.08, 2.03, 2.06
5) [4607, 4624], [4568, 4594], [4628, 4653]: -0.06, 2.1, 2.03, 2.06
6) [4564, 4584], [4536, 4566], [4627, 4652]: -0.01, 2.14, 2.04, 2.12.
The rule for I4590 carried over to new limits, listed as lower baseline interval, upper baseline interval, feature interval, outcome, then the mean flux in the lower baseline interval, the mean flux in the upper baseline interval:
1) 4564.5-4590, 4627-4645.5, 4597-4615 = -0.07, 2.11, 2.06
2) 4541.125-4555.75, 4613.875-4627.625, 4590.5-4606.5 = 0.00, 2.14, 2.22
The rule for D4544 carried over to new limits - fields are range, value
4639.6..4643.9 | 2.18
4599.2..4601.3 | 2.46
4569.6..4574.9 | 2.23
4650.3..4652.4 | 2.07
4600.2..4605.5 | 2.3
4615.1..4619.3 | 1.99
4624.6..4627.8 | 2.37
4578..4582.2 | 2.23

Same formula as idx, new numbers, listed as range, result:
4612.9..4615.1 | 2.14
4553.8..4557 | 2.24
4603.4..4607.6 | 2.08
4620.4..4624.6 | 2.36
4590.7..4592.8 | 2.17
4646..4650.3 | 2.01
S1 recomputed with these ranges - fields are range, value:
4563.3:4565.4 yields 2.18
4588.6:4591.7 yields 2.03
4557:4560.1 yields 2.16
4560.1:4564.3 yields 2.08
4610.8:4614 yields 1.96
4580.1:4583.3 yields 2.07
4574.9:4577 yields 1.97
